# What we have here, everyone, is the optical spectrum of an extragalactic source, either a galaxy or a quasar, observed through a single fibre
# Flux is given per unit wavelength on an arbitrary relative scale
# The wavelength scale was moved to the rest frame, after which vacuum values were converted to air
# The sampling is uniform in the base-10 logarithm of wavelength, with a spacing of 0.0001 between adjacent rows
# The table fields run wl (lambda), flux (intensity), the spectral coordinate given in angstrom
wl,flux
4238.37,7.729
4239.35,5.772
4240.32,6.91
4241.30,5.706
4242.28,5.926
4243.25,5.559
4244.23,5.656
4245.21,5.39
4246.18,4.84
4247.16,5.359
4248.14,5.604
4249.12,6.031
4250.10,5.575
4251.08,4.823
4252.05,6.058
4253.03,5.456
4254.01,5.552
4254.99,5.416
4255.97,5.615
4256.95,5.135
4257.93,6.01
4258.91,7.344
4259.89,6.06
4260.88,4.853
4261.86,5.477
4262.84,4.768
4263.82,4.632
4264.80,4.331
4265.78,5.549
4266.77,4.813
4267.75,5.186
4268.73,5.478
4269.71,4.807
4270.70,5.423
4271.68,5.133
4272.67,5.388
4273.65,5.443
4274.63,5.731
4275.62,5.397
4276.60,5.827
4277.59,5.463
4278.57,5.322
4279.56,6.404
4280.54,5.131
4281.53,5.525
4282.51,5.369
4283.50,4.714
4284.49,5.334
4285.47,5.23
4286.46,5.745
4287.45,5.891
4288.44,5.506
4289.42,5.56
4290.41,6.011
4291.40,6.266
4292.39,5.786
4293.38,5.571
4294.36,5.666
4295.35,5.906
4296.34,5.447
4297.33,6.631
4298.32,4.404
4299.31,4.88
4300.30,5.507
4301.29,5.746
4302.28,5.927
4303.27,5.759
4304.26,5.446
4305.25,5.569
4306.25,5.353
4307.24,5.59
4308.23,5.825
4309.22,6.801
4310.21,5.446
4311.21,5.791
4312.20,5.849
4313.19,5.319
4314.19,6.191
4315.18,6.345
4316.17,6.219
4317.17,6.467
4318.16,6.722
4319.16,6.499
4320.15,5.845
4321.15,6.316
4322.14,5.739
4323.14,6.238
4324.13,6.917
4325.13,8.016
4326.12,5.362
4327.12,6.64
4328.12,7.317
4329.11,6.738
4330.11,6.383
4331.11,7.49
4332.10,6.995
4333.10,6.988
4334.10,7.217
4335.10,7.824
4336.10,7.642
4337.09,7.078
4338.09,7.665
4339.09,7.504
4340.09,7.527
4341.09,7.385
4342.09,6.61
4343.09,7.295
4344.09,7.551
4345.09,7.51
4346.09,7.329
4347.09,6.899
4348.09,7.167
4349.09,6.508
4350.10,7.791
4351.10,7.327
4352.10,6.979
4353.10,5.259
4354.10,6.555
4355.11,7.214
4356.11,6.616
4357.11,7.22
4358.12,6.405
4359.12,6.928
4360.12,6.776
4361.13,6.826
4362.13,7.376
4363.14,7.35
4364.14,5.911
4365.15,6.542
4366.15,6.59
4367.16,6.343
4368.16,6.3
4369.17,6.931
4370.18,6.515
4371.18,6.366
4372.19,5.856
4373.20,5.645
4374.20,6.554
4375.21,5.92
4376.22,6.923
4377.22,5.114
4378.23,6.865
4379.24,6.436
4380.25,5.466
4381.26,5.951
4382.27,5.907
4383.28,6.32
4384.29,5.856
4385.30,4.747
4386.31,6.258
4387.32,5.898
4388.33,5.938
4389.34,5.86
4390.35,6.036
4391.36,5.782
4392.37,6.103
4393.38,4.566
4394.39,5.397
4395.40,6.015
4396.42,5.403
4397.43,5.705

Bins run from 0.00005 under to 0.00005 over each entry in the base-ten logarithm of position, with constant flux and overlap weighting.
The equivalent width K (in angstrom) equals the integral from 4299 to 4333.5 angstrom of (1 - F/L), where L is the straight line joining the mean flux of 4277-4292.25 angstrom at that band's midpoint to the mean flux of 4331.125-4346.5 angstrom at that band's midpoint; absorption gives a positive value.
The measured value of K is 2.3 angstrom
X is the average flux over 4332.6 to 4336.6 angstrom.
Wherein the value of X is 7.42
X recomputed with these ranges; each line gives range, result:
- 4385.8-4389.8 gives 5.99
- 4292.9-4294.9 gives 5.65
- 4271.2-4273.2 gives 5.26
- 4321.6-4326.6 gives 6.47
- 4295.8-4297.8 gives 6.02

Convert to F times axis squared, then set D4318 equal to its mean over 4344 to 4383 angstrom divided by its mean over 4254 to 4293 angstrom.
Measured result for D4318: 1.26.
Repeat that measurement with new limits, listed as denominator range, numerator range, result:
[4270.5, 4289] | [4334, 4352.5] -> 1.37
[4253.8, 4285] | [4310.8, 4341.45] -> 1.28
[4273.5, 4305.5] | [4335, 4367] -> 1.29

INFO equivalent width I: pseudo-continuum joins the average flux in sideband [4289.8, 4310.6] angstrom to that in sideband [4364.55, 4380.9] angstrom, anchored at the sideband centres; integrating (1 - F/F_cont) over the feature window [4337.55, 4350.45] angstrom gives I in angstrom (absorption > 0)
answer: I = -2.65 angstrom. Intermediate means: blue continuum 5.69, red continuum 6.27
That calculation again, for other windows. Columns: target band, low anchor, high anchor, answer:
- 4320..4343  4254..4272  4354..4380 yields -3.11 angstrom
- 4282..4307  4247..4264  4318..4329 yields 2.20 angstrom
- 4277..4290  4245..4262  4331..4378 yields 1.06 angstrom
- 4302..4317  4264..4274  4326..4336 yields 1.18 angstrom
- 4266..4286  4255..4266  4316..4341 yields 1.38 angstrom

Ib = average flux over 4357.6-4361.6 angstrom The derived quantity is 6.73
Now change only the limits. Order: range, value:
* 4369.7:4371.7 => 6.45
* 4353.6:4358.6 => 6.79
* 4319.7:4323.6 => 6.03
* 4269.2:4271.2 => 5.12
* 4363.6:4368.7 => 6.35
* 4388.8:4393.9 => 5.68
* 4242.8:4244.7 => 5.6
